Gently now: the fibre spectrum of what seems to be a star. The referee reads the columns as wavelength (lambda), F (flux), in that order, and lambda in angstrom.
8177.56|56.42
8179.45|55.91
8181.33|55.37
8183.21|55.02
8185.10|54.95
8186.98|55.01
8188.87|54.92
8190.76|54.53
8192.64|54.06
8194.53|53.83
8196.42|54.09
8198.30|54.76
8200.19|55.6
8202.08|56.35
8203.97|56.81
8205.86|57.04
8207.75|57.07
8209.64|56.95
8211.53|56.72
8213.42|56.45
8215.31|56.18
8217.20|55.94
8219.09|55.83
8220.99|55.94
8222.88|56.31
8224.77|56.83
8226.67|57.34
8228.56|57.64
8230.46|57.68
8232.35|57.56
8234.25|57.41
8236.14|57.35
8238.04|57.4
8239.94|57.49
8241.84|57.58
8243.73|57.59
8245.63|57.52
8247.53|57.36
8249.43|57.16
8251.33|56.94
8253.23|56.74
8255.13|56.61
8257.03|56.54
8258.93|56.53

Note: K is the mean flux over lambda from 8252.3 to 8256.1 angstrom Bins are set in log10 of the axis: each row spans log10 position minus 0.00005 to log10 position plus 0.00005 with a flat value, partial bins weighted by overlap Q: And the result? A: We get 56.7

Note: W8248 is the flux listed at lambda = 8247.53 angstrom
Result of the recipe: 57.36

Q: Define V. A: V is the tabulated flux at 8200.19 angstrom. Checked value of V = 55.6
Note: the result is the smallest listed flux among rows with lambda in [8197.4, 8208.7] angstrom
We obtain 54.76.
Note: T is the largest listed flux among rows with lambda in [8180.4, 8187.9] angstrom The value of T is 55.37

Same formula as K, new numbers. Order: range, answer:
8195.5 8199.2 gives 54.5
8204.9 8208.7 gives 57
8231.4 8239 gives 57.4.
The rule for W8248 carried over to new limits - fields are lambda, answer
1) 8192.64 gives 54.06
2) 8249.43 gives 57.16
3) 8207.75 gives 57.07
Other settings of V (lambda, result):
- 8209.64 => 56.95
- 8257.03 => 56.54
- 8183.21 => 55.02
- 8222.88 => 56.31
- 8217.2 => 55.94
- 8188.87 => 54.92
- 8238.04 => 57.4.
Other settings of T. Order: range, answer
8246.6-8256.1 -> 57.36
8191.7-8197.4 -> 54.09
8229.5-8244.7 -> 57.68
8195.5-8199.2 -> 54.76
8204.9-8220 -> 57.07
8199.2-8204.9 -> 56.81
